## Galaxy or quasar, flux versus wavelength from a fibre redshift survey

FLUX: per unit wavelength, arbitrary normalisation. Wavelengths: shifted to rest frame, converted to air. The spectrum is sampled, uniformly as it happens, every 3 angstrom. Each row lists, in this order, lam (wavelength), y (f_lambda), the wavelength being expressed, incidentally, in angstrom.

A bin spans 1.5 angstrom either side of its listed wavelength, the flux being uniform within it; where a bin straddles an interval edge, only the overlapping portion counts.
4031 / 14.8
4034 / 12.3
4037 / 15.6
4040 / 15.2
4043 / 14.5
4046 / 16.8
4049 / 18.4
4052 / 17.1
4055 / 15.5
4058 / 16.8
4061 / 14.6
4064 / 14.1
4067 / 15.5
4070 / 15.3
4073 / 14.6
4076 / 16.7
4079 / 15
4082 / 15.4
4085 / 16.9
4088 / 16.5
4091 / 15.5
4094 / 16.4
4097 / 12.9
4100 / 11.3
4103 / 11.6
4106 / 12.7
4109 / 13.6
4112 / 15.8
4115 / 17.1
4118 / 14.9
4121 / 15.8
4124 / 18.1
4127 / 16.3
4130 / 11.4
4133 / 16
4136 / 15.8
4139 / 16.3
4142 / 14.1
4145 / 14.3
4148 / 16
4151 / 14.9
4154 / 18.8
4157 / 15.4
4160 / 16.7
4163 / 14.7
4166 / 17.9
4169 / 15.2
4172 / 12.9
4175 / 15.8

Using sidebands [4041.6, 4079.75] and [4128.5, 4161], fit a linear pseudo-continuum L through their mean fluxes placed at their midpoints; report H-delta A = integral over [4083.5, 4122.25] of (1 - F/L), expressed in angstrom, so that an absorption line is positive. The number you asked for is 2.26 angstrom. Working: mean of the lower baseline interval 15.8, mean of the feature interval 14.7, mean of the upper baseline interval 15.4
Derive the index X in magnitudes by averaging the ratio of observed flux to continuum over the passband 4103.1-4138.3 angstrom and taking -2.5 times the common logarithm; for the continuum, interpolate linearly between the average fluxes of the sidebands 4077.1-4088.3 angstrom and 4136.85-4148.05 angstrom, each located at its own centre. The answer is 0.02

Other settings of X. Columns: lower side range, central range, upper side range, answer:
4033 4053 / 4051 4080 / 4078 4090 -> 0.03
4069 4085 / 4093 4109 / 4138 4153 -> 0.19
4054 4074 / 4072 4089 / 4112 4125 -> -0.02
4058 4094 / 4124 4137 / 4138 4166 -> 0.04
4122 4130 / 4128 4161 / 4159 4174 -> 0.02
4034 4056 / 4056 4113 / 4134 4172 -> 0.07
